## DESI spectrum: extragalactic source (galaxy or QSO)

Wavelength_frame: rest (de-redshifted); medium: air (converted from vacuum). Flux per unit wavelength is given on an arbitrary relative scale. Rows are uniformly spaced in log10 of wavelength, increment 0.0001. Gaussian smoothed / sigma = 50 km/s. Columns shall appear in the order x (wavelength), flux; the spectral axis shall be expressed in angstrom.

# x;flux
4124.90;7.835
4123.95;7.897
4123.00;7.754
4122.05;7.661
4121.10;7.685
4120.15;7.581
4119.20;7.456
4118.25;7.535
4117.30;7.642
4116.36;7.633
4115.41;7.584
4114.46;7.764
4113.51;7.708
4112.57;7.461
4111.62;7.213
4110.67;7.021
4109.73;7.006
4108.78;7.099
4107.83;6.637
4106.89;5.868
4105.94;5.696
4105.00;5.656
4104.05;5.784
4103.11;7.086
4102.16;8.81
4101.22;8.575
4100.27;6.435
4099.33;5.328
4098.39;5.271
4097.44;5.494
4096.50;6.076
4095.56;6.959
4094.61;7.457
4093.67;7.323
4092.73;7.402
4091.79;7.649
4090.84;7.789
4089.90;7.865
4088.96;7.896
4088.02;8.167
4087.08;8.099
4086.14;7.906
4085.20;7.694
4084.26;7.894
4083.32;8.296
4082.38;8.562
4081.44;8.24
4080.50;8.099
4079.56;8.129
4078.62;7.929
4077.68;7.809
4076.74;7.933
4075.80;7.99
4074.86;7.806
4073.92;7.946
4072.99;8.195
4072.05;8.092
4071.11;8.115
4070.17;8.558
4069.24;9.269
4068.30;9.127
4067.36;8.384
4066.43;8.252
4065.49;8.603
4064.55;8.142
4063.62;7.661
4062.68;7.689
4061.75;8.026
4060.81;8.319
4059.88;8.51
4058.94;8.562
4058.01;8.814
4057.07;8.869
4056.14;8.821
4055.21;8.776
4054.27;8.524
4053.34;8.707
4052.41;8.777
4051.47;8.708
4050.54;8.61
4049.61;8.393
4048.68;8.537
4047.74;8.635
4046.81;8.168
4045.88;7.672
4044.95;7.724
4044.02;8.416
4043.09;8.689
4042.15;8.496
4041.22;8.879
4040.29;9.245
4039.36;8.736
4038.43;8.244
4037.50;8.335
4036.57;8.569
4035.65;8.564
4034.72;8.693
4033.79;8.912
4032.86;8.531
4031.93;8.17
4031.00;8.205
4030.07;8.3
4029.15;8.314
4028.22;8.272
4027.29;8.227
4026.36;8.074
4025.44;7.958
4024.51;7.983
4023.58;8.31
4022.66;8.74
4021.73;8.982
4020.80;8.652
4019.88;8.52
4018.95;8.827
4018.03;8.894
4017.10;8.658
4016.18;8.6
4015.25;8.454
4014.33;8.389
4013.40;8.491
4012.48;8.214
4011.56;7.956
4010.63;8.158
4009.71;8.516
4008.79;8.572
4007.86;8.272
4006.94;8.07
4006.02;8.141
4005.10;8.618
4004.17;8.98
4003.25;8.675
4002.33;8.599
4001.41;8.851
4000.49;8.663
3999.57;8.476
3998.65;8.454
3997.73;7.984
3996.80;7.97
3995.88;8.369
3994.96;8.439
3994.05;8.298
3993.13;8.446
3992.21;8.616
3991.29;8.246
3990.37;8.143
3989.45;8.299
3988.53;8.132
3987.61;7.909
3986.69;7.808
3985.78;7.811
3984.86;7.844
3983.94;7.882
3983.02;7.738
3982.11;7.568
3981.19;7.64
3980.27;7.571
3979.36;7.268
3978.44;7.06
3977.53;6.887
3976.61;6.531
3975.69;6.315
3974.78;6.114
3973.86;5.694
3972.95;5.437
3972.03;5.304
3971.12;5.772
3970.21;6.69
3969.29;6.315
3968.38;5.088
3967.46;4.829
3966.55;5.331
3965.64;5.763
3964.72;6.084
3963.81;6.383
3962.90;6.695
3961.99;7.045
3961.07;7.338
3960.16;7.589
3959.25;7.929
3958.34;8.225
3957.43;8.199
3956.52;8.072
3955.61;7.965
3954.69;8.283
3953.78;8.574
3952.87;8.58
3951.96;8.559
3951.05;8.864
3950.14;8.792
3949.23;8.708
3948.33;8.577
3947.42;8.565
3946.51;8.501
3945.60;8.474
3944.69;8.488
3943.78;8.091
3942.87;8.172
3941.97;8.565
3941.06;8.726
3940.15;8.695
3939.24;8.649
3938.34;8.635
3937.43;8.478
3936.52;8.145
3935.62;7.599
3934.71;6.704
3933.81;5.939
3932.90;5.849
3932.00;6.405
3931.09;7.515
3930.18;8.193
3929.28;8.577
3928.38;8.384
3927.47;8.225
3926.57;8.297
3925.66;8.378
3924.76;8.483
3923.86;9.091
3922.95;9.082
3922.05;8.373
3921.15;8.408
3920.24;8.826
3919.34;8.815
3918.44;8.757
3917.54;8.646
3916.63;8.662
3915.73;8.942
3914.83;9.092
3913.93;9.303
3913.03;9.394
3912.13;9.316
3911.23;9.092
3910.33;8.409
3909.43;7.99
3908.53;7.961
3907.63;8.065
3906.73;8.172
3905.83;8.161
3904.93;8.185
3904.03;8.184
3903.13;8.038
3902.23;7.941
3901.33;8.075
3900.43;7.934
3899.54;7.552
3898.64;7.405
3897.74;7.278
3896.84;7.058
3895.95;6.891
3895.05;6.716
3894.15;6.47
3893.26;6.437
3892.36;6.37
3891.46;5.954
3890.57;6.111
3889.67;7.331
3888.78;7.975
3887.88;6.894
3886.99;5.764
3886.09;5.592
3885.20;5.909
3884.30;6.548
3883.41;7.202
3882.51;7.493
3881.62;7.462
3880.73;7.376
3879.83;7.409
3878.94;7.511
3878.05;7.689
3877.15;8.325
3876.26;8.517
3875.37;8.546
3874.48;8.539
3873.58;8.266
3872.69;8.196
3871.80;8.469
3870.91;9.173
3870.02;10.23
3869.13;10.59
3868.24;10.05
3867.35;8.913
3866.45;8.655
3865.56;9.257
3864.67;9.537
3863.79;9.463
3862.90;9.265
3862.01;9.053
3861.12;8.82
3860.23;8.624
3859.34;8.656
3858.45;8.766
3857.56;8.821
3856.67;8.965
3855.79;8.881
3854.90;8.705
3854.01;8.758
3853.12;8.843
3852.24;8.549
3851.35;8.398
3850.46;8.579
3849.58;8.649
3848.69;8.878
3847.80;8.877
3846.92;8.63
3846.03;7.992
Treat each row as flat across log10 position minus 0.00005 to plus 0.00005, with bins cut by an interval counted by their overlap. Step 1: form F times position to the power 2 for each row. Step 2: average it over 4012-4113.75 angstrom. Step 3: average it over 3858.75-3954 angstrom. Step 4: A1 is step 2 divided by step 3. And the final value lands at 1.07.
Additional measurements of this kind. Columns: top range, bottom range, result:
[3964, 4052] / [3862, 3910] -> 1.08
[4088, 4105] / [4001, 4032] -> 0.86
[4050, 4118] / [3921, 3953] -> 1.01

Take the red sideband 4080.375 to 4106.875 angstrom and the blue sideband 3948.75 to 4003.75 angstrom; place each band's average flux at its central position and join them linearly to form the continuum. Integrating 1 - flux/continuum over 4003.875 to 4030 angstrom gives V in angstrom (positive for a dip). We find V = -3.5 angstrom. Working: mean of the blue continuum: 7.52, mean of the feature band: 8.42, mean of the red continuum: 7.23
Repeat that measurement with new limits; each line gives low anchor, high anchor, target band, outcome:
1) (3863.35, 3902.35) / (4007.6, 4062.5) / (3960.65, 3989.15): 5.14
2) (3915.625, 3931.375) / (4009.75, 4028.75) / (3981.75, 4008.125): 0.60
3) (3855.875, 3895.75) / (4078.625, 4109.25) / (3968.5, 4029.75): -2.93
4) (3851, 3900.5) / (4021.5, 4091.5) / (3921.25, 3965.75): 0.62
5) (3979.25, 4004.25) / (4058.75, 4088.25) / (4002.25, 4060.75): -2.24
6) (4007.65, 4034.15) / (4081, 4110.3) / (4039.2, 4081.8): -3.46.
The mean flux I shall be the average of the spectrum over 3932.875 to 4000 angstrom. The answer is 7.59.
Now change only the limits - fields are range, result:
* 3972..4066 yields 8.2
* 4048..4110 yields 7.8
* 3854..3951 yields 8.15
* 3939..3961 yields 8.39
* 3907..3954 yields 8.38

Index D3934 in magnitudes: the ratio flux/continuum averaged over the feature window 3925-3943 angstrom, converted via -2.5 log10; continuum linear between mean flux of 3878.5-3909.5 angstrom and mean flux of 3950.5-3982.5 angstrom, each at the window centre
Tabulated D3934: -0.12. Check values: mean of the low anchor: 7.23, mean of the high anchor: 6.96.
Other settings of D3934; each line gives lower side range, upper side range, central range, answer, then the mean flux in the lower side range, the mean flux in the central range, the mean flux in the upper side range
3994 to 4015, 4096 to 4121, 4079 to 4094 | -0.102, 8.4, 7.95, 6.91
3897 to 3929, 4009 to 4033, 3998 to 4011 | -0.013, 8.41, 8.5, 8.4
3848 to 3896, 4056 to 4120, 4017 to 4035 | -0.090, 8.1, 8.45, 7.65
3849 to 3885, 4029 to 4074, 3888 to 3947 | 0.071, 8.57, 8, 8.47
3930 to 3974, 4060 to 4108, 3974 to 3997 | -0.027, 7.46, 7.69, 7.62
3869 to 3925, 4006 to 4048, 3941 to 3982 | 0.121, 7.93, 7.31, 8.43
